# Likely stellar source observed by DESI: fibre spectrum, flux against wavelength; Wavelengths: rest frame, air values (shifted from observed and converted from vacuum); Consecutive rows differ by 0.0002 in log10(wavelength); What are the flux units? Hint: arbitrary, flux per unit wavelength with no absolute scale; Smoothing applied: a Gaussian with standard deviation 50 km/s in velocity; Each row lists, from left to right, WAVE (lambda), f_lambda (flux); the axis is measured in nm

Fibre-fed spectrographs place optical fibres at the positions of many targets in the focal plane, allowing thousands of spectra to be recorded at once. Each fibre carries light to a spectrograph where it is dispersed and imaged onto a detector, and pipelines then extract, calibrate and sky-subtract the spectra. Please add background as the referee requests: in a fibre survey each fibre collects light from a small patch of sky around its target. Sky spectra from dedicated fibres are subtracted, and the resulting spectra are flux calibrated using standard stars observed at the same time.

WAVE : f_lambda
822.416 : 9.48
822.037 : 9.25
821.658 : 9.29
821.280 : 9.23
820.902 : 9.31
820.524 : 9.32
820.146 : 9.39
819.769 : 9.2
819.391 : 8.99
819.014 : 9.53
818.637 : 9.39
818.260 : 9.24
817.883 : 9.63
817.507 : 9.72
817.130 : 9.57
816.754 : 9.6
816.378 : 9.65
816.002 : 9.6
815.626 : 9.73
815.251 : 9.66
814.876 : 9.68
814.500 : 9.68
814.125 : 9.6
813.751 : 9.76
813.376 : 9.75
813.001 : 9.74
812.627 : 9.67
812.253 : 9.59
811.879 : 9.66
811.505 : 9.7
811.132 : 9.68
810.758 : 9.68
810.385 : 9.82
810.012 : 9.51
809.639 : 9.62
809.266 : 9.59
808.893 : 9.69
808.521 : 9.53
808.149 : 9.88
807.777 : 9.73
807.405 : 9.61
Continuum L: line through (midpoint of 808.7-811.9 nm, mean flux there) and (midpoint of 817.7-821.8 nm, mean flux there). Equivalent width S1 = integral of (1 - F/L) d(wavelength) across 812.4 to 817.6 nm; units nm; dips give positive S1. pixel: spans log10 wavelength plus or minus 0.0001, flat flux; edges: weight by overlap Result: -0.10 nm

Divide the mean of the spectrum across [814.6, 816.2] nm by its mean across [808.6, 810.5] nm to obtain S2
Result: 1.00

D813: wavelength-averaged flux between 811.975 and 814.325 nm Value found 9.69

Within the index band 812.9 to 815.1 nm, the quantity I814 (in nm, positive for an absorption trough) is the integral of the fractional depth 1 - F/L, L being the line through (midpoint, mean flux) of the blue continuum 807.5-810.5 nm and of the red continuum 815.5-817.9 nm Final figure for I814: -0.01 nm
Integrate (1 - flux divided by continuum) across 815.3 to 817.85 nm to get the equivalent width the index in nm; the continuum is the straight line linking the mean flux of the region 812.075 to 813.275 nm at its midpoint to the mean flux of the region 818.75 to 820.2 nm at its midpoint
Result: -0.05 nm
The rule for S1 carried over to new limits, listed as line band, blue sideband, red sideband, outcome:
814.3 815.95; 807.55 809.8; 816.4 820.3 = -0.03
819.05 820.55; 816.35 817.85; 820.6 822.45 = 0.03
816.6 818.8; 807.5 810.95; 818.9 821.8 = -0.04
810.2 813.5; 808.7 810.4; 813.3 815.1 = -0.01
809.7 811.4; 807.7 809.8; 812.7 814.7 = 0.00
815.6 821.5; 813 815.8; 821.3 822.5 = 0.03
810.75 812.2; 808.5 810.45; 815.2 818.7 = -0.01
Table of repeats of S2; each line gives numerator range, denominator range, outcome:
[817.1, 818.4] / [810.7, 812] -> 0.99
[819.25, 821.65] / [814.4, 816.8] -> 0.96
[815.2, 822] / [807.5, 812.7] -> 0.98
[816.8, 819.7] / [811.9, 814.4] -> 0.97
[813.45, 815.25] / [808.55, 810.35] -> 1.01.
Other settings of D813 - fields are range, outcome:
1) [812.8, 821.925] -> 9.51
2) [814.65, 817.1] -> 9.65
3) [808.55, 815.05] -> 9.67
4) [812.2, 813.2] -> 9.68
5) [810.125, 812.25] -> 9.69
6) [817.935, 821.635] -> 9.3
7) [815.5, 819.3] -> 9.55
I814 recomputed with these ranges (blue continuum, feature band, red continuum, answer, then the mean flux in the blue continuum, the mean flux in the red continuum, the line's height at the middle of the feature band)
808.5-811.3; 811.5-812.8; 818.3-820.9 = -0.01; 9.64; 9.3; 9.56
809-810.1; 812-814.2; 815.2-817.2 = -0.02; 9.58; 9.64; 9.61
